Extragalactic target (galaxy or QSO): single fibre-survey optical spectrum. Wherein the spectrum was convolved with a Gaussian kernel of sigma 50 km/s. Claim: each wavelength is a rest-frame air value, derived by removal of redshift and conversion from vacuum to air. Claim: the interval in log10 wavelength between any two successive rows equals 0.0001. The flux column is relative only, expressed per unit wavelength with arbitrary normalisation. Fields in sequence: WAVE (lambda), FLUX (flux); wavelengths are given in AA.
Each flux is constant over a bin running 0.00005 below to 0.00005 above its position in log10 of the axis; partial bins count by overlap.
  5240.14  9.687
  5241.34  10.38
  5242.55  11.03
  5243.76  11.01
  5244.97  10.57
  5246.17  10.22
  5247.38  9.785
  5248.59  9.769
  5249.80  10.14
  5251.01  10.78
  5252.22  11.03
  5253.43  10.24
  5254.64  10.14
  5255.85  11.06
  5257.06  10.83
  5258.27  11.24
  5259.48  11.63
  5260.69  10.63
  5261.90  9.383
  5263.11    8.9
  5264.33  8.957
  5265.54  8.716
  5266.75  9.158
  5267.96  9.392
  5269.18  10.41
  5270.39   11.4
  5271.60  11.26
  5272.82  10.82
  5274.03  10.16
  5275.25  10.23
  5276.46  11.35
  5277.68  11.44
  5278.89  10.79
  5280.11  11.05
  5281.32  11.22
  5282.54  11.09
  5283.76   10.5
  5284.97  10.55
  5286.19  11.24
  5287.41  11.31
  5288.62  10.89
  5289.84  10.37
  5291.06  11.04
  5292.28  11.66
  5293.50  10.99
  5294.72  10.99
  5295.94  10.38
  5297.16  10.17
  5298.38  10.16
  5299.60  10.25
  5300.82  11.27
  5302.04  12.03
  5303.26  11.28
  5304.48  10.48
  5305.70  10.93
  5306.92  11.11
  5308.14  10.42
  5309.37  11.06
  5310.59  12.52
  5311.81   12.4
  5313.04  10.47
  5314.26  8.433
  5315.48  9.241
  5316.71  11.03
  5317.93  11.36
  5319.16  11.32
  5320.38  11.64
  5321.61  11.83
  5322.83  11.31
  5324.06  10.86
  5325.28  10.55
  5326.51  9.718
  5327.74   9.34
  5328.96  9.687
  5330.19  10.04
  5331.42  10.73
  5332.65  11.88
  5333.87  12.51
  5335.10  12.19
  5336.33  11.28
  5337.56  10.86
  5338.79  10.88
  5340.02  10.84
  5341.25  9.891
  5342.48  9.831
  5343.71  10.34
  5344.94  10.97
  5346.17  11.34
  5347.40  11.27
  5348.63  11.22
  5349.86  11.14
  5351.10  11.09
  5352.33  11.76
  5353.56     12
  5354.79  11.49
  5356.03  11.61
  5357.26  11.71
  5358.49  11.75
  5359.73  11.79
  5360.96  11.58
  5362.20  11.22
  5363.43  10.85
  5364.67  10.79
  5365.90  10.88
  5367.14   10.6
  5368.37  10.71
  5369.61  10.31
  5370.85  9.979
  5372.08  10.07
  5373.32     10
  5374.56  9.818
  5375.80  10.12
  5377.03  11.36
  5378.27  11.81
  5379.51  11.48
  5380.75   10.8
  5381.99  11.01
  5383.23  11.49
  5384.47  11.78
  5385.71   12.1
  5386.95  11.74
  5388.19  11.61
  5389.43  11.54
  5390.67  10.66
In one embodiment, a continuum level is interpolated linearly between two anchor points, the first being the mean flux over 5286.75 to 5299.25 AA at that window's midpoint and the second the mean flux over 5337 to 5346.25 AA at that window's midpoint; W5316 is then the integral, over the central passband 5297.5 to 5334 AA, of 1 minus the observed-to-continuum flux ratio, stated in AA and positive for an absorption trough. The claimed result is -0.5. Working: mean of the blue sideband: 10.8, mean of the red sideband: 10.6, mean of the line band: 10.8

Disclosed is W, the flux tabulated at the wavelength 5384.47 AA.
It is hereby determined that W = 11.78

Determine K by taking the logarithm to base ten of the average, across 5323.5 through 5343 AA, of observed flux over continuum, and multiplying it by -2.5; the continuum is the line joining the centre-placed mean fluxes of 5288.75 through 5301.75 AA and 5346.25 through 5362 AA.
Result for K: 0.05 mag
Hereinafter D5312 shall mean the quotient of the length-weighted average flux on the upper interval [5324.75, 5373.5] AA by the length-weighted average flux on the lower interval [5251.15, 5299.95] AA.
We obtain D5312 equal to 1.0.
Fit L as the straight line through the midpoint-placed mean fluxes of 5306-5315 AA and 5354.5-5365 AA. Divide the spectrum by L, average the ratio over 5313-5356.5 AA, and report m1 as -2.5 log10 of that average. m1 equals 0.03 mag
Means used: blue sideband 10.9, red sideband 11.4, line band 10.9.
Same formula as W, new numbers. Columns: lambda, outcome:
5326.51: 9.718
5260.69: 10.63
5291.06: 11.04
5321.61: 11.83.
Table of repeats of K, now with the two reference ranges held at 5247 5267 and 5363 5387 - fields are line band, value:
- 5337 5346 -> 0.01 mag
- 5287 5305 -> -0.05 mag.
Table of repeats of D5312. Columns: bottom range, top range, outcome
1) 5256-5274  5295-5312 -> 1.08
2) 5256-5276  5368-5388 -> 1.07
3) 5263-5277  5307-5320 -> 1.07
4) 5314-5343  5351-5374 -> 1.03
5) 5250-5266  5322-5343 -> 1.05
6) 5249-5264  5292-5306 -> 1.04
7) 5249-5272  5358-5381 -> 1.05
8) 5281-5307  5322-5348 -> 0.99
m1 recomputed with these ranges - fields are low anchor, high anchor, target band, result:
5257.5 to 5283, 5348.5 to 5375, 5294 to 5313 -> -0.04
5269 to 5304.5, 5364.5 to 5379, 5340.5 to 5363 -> -0.06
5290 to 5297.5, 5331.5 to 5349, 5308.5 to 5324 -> -0.01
